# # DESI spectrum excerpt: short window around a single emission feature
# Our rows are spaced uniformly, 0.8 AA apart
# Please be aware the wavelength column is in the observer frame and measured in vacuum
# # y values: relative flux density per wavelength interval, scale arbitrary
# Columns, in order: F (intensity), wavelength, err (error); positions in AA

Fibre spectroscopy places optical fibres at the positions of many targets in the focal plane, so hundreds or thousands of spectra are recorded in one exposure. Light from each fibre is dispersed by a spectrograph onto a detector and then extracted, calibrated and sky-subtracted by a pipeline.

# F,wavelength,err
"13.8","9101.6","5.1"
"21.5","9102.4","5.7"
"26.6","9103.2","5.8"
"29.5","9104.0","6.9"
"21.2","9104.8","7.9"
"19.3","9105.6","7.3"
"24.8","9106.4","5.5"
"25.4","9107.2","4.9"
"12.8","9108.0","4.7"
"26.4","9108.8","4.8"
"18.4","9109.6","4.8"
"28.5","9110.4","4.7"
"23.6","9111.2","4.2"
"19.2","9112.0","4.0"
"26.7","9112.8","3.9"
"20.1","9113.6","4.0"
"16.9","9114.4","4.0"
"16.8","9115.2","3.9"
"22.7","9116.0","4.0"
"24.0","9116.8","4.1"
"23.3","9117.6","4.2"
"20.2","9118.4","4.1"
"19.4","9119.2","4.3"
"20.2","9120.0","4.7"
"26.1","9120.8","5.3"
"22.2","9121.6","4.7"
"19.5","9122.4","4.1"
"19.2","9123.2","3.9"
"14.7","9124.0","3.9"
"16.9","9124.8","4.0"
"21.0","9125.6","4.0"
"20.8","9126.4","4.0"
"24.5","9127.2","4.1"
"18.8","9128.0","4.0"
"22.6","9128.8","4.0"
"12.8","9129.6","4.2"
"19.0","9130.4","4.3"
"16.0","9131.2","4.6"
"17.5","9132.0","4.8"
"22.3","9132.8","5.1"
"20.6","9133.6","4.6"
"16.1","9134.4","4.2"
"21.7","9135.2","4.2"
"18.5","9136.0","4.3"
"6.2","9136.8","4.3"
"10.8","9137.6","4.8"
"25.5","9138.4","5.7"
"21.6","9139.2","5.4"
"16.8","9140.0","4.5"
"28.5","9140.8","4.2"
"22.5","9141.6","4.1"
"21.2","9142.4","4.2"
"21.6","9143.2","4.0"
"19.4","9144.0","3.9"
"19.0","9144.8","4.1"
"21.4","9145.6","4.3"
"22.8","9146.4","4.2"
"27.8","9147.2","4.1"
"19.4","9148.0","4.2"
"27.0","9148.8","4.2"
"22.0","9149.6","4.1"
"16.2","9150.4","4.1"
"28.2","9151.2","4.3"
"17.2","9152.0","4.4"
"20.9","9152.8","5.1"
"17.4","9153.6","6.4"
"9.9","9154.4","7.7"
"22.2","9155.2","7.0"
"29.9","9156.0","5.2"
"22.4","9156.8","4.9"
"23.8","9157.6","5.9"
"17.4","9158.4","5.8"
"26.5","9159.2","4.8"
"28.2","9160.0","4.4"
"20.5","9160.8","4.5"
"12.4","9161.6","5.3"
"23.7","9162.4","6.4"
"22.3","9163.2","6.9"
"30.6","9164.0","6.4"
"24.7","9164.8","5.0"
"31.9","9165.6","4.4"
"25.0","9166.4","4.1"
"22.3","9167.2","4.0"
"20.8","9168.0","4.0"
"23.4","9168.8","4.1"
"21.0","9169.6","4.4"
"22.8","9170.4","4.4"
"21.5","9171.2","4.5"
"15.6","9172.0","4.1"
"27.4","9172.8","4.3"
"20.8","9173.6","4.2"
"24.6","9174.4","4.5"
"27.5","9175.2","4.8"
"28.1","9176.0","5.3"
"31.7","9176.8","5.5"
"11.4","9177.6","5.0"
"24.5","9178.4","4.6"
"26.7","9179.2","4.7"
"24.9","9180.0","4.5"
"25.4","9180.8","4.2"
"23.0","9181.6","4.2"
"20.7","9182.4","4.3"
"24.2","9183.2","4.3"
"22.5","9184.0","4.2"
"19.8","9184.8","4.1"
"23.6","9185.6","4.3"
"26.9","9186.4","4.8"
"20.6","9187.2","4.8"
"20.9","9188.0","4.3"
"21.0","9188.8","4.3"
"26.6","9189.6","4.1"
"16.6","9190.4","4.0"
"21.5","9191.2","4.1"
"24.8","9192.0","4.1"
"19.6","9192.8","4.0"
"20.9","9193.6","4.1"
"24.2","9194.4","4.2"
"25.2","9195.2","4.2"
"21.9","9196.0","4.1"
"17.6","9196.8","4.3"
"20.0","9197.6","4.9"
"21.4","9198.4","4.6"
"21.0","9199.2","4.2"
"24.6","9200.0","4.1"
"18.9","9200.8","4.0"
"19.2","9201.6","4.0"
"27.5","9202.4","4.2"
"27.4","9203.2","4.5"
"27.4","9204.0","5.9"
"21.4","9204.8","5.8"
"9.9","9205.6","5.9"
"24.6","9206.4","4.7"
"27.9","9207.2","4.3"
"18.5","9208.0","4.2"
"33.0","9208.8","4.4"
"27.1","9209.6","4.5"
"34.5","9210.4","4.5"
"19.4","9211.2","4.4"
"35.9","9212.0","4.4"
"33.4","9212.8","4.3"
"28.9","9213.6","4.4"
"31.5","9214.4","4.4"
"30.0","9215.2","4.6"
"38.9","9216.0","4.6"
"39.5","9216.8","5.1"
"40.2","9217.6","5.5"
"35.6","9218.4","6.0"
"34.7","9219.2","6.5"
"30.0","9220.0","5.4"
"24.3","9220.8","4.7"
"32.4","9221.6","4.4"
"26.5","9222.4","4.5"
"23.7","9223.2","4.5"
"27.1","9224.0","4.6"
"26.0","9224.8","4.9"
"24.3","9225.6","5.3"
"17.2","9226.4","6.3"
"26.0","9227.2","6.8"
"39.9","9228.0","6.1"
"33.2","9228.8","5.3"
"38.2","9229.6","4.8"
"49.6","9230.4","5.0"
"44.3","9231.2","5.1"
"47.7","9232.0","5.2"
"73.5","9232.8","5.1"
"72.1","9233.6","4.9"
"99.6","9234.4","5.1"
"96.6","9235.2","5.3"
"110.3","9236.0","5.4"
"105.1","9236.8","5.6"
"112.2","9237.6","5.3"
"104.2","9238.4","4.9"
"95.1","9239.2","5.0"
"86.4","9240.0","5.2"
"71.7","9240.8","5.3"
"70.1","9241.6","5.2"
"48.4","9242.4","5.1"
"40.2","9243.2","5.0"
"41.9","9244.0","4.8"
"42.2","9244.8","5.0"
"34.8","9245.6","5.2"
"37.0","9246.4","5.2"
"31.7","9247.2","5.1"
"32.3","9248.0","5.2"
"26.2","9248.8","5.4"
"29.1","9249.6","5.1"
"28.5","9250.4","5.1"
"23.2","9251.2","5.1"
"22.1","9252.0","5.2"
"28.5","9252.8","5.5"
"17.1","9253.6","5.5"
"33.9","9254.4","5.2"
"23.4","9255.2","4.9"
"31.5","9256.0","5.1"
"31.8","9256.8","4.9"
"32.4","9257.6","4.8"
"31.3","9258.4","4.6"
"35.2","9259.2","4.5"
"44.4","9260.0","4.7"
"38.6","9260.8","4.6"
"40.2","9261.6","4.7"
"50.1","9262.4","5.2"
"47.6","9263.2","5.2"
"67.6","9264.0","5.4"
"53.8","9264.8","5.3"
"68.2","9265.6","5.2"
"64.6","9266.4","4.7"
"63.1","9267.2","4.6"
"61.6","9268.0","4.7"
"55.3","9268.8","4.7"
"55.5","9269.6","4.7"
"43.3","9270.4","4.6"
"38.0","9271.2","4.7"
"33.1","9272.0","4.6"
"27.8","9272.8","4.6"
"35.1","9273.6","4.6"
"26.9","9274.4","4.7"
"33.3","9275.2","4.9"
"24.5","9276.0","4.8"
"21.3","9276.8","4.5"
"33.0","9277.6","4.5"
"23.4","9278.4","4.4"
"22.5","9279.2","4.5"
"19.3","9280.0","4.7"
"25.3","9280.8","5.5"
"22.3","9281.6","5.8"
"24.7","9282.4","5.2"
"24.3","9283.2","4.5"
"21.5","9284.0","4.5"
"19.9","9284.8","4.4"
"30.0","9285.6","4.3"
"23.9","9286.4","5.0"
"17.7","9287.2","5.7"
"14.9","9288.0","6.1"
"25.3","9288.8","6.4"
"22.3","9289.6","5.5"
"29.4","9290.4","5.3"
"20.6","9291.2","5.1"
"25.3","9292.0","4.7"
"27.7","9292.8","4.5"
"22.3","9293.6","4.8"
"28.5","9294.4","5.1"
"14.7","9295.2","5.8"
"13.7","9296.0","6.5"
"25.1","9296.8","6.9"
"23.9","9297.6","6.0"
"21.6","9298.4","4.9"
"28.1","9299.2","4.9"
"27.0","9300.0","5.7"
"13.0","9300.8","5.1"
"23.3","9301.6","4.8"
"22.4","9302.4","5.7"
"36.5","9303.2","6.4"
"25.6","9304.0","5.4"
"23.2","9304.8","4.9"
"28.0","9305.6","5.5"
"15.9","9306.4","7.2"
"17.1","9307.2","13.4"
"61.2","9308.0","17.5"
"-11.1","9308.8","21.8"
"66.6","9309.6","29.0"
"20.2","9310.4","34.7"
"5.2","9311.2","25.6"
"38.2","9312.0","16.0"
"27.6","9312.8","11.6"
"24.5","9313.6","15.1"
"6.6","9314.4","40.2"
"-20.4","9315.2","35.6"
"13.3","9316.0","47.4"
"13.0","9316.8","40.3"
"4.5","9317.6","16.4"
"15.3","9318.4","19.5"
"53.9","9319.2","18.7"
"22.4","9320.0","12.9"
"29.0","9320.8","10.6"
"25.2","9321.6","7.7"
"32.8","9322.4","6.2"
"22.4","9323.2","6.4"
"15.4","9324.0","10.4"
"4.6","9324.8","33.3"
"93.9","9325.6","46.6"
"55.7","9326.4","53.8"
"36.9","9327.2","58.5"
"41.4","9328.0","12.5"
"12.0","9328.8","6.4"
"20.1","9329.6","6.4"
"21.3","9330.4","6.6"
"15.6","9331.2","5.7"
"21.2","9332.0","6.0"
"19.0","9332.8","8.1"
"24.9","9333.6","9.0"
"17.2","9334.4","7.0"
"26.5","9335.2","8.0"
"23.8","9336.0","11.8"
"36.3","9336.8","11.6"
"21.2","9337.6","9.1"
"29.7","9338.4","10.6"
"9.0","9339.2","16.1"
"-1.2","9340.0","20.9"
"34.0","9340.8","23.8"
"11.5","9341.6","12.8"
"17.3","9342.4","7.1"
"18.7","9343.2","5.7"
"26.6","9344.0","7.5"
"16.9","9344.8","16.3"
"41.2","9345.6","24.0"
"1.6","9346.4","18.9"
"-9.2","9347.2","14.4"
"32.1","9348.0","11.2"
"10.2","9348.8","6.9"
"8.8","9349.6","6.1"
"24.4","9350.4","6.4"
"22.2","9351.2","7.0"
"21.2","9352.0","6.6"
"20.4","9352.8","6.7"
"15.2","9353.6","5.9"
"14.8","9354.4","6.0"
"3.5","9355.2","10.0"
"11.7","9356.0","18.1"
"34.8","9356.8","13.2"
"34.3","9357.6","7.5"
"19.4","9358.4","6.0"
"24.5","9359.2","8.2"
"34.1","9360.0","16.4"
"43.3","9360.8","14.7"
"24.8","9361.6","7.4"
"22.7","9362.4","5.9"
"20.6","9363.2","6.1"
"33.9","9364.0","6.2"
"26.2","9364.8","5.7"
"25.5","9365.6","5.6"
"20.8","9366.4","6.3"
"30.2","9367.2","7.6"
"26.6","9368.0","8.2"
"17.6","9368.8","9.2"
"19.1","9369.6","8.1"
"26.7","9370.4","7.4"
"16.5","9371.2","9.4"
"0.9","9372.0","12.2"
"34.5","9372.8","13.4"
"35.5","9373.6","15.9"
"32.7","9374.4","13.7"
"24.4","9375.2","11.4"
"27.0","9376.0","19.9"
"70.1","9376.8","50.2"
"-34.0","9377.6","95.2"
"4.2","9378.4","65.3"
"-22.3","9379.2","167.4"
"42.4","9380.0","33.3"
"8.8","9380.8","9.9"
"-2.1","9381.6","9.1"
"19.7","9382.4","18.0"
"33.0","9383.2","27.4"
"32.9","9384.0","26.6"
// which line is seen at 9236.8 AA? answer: H-alpha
